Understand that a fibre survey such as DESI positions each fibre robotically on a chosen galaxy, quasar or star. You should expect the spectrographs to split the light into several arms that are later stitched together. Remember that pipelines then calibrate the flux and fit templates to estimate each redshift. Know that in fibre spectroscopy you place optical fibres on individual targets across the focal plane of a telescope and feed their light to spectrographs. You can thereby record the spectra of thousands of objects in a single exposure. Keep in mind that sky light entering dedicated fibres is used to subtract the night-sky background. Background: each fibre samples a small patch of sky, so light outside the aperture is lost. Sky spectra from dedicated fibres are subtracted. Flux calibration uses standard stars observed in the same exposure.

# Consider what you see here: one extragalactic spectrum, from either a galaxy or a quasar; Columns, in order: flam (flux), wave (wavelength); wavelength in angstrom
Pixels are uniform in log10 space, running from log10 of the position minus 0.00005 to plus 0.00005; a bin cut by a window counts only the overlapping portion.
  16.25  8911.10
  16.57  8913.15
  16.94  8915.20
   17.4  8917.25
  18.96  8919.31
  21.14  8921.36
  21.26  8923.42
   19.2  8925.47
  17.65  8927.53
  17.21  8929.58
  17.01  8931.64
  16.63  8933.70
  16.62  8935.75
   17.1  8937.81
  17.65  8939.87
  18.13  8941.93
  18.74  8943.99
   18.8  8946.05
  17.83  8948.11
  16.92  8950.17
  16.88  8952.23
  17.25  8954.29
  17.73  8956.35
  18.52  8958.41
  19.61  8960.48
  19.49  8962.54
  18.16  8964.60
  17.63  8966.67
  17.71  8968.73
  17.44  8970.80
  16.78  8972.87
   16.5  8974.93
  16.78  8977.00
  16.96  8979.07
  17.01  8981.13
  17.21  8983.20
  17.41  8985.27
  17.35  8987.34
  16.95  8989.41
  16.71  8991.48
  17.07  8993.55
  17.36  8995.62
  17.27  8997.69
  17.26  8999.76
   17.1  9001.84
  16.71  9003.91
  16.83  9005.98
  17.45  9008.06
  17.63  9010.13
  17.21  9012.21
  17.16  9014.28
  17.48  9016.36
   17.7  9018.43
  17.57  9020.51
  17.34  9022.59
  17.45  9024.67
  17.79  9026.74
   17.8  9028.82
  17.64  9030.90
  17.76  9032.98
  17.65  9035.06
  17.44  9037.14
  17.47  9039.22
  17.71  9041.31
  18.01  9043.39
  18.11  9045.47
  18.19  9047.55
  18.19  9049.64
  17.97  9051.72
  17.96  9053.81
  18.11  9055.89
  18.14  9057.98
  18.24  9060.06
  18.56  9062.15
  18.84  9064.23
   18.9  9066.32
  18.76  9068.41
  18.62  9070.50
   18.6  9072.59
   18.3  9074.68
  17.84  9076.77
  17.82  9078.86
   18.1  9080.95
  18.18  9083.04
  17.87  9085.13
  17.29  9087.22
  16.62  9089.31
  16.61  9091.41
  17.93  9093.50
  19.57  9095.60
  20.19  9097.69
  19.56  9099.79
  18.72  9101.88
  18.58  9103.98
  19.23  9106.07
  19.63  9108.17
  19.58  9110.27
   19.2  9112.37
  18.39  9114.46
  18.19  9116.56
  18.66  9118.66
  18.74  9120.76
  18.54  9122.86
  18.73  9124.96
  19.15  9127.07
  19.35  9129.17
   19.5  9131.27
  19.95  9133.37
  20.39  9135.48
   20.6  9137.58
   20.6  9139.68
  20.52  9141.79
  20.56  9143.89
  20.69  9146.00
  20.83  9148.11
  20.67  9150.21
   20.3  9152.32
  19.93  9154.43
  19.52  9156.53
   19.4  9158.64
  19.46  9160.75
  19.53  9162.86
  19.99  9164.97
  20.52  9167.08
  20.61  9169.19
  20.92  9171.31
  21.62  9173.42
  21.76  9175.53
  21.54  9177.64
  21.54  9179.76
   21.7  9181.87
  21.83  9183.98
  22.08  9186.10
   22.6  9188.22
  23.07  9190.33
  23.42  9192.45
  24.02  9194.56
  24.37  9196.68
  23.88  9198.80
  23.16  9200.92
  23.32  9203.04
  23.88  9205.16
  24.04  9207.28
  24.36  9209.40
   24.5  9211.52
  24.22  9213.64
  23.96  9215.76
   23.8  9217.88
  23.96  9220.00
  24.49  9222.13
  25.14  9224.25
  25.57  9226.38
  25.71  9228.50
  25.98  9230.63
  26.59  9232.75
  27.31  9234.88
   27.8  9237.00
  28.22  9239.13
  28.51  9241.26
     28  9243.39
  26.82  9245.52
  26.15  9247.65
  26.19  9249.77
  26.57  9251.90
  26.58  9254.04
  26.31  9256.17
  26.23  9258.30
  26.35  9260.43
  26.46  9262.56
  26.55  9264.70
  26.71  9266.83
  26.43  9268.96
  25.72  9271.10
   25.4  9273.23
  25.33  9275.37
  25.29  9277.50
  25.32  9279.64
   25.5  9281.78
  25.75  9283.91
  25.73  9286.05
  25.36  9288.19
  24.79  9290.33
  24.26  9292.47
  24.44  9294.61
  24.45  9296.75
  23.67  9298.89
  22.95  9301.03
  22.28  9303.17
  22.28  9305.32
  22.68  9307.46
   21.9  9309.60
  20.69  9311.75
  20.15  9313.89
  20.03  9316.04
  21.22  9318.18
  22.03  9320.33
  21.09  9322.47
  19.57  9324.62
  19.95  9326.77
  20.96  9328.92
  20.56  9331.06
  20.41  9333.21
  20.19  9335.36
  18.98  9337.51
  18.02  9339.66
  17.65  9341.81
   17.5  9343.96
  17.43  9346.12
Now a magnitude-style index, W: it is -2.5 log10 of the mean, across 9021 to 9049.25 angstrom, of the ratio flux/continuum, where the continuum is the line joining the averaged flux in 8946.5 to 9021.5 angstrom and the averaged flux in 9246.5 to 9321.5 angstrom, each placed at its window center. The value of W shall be 0.05 mag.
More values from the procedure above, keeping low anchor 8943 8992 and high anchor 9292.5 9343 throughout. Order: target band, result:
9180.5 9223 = -0.18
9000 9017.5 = 0.05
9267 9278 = -0.24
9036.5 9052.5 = 0.03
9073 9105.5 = 0.04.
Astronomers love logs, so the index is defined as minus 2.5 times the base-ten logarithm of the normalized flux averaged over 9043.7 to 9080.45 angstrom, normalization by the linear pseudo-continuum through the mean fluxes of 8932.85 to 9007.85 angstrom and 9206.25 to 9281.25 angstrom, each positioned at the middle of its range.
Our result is 0.11 mag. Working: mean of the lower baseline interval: 17.4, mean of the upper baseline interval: 25.9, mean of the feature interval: 18.3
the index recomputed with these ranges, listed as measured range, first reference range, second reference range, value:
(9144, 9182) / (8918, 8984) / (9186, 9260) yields 0.150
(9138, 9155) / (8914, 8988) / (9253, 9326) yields 0.047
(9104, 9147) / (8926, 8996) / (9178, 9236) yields 0.124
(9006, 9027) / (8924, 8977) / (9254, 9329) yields 0.089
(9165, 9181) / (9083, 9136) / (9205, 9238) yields 0.062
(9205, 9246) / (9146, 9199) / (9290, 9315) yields -0.170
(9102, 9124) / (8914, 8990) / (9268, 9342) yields 0.064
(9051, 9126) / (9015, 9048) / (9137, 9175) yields 0.025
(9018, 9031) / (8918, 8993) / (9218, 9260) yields 0.132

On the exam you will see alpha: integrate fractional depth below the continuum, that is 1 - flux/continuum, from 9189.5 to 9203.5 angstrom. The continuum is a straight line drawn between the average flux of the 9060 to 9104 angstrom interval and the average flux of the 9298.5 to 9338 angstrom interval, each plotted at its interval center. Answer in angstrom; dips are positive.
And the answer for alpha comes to -2.8 angstrom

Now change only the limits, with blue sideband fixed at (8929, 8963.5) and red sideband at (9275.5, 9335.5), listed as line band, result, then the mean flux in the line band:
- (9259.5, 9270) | -2.1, 26.5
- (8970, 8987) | 1.1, 17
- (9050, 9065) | 0.8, 18.3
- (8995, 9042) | 3.4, 17.4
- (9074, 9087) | 1.1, 18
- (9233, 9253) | -5.0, 27.2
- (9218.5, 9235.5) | -3.0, 25.5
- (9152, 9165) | 0.6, 19.7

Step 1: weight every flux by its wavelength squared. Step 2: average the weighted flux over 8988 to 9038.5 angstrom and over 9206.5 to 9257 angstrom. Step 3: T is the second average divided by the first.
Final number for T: 1.56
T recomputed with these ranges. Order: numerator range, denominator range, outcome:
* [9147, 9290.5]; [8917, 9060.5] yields 1.43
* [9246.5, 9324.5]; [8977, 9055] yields 1.48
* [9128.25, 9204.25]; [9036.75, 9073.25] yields 1.19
